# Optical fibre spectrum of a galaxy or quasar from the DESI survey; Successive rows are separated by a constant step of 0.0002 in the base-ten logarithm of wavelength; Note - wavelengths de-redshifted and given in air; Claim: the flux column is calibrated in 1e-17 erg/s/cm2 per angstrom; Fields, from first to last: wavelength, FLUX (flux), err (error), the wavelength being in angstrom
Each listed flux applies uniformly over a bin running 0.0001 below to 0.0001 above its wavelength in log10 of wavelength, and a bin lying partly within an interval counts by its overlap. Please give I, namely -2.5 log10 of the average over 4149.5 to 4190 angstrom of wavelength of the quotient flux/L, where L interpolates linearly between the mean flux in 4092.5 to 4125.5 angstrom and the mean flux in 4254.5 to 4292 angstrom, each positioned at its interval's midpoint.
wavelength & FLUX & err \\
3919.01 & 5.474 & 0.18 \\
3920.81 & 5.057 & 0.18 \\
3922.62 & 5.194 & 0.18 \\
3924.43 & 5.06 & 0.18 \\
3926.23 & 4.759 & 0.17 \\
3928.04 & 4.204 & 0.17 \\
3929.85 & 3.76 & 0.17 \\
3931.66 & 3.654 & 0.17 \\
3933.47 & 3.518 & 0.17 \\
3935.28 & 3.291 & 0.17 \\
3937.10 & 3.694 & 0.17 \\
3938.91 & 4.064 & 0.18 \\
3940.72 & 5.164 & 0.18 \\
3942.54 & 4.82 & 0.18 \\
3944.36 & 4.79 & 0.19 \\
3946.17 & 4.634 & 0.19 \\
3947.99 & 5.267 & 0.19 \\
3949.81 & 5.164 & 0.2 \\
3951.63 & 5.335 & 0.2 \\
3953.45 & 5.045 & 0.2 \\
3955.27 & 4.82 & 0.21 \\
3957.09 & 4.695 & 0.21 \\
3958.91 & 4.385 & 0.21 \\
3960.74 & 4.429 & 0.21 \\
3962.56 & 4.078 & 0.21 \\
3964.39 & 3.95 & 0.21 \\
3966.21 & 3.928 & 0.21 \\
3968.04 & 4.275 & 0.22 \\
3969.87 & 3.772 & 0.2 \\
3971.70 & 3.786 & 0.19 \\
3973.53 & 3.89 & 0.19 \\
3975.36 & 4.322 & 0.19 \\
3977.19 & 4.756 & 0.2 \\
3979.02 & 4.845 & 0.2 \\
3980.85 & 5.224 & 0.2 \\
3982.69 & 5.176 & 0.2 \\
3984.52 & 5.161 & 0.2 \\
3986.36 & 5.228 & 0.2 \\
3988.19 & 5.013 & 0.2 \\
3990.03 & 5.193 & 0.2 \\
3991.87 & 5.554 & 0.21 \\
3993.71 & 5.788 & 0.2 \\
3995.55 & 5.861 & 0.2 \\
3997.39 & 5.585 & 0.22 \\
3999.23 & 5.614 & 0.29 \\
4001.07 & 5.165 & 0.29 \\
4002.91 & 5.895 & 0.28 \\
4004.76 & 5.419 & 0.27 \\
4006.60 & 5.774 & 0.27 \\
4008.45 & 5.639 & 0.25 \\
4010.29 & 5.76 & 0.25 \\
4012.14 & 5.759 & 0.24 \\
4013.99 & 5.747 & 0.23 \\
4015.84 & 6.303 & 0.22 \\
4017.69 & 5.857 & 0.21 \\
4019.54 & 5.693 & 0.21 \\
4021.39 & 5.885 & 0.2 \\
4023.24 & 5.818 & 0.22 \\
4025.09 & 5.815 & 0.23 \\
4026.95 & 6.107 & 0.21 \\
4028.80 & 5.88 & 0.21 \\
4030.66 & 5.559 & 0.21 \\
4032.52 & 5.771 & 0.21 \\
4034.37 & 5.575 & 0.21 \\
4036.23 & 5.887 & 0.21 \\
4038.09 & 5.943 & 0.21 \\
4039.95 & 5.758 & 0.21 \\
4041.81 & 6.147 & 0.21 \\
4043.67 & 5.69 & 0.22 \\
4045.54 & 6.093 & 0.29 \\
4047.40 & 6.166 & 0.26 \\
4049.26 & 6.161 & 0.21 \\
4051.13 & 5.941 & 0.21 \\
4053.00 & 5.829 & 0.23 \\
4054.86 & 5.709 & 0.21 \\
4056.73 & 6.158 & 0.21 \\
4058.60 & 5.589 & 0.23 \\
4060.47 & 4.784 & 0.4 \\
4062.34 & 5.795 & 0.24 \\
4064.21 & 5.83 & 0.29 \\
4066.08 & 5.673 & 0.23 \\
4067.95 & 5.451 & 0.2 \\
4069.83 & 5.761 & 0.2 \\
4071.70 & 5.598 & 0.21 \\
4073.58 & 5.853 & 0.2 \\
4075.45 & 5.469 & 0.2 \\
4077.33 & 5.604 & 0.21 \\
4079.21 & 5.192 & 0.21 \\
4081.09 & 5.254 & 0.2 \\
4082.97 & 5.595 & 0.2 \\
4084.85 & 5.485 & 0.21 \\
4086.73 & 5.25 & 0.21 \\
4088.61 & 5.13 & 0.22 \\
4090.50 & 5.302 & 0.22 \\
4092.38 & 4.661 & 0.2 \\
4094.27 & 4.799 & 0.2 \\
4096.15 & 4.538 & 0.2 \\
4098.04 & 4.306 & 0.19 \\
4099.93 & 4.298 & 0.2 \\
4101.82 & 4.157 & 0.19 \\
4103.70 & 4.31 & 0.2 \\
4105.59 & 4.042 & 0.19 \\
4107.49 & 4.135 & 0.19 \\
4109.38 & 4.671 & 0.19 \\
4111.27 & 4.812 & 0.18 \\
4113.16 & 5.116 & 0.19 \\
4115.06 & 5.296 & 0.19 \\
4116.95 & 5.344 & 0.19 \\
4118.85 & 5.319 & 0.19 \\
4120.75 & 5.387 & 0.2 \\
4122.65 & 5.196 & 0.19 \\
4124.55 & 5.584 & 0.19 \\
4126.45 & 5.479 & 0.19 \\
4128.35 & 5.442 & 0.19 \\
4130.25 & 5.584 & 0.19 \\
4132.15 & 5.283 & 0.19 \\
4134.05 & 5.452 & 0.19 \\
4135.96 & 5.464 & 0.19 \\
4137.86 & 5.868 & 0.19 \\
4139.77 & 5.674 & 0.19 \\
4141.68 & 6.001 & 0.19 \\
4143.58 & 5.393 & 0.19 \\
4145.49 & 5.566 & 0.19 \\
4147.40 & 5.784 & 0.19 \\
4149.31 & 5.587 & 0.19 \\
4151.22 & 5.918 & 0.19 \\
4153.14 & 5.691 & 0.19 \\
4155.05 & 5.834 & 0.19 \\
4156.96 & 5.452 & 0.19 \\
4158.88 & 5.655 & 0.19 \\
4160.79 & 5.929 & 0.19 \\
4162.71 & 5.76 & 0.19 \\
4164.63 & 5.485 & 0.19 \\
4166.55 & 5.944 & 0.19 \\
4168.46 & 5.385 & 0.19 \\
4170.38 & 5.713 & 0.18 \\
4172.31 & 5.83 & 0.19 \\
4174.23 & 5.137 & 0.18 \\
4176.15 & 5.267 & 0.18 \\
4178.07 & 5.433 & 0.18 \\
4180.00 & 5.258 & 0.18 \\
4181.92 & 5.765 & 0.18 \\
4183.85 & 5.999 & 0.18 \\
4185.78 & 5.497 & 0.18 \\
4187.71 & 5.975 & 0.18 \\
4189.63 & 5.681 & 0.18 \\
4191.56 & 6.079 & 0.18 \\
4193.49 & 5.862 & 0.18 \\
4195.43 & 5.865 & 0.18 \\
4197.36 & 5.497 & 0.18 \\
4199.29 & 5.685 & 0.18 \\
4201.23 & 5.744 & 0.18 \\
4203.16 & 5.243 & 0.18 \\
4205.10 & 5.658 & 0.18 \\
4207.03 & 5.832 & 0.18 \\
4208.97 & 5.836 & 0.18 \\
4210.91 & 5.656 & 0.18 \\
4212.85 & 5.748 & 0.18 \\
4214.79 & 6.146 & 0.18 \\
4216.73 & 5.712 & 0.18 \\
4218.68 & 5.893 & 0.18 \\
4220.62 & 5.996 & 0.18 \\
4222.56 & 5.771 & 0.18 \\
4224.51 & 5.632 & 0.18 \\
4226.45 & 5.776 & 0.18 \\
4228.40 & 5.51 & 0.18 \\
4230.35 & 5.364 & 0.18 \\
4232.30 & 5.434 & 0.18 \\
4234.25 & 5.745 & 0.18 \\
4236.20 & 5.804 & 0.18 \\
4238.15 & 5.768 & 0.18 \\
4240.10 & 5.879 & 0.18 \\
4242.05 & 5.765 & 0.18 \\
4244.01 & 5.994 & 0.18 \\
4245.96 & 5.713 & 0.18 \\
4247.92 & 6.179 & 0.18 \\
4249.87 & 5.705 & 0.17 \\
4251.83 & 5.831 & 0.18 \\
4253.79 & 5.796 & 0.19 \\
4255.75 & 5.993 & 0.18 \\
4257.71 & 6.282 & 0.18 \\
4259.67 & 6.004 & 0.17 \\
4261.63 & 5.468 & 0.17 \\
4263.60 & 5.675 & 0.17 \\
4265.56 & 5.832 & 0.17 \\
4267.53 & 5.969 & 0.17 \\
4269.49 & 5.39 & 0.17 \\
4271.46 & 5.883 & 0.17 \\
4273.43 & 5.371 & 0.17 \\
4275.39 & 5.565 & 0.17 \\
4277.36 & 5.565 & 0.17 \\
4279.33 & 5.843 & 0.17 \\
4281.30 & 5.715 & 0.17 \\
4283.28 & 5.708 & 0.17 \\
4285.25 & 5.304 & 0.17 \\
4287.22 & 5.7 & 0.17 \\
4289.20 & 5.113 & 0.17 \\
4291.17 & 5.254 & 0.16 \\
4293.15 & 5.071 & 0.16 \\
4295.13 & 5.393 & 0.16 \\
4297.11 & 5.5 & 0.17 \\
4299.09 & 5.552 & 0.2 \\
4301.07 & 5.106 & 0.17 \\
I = -0.11 mag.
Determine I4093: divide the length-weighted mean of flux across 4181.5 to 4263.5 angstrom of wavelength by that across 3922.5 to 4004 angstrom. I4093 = 1.23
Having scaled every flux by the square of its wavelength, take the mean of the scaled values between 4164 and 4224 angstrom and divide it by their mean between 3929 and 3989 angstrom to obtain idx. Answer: 1.4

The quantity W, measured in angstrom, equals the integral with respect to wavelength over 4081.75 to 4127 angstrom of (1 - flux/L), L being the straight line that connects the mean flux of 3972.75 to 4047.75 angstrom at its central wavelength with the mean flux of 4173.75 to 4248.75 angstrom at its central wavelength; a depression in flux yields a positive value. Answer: 5.7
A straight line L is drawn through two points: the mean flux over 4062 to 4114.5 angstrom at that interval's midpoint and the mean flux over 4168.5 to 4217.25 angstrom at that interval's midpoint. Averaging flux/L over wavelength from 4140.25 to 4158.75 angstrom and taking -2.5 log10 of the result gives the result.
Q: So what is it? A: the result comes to -0.05 mag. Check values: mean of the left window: 5.07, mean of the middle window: 5.69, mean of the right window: 5.68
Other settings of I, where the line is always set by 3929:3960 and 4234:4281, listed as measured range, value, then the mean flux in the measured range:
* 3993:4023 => -0.21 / 5.74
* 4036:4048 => -0.21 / 5.95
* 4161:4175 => -0.04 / 5.63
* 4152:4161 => -0.06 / 5.7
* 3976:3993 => -0.11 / 5.12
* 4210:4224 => -0.04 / 5.84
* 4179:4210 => -0.04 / 5.72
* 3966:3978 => 0.12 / 4.11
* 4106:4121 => 0.05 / 4.96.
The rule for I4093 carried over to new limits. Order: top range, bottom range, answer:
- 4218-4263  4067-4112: 1.16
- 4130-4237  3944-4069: 1.06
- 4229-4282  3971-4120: 1.07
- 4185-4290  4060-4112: 1.13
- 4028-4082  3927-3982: 1.30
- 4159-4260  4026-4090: 1.01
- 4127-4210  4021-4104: 1.03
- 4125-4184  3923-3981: 1.27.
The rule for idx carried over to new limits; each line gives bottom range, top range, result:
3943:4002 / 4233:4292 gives 1.36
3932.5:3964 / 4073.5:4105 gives 1.18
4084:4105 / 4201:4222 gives 1.29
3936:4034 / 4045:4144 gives 1.10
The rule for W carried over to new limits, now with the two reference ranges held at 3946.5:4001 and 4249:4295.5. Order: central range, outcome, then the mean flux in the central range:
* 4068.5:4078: -1.01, 5.65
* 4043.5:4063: -2.95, 5.81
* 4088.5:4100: 0.98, 4.72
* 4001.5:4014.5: -2.01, 5.69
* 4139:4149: -0.72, 5.68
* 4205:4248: -1.93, 5.77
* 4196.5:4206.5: -0.23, 5.58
